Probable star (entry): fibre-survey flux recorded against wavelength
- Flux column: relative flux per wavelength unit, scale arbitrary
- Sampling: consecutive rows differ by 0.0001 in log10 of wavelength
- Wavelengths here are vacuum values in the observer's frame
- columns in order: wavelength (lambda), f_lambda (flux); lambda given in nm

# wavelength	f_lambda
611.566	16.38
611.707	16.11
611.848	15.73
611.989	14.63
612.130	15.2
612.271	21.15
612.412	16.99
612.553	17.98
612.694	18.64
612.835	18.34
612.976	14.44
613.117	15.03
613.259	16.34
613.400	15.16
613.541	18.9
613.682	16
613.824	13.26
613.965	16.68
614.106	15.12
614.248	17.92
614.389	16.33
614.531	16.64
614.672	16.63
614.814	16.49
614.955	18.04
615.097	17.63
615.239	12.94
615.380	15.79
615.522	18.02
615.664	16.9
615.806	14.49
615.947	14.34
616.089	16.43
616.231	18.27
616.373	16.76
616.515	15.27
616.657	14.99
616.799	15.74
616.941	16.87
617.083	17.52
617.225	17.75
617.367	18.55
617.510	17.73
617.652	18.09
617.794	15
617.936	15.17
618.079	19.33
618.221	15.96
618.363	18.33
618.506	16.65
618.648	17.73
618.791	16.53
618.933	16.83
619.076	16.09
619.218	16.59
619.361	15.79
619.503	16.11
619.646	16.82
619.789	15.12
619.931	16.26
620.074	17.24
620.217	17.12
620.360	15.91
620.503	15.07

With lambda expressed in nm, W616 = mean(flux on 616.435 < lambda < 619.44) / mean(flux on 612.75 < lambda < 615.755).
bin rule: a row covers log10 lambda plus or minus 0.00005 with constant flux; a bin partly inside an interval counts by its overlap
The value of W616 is 1.03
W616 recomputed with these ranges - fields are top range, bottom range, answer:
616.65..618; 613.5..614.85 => 1.03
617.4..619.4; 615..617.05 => 1.05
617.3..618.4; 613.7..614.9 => 1.07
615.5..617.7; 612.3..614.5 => 1.01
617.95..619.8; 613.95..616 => 1.03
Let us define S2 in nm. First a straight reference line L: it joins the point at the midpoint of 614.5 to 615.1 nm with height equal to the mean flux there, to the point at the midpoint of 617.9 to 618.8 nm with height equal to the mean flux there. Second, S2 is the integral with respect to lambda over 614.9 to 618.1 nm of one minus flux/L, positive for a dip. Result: 0.11 nm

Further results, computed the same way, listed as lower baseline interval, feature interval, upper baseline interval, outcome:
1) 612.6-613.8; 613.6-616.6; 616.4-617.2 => 0.028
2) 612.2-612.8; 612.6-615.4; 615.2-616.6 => 0.181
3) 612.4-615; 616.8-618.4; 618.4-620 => -0.071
